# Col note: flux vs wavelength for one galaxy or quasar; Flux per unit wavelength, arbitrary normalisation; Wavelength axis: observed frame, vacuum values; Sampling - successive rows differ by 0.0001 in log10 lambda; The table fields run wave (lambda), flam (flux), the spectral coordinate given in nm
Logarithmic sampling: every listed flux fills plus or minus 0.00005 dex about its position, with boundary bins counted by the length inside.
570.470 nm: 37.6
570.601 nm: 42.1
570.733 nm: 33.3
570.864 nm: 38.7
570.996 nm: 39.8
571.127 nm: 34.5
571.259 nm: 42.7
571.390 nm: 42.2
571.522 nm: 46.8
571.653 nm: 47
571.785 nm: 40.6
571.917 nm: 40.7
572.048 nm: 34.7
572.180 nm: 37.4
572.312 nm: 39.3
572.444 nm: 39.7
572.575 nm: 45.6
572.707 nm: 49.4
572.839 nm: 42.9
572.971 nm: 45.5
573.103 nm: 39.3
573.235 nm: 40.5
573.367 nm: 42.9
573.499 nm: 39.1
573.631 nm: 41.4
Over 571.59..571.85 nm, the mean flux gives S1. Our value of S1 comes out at 43.7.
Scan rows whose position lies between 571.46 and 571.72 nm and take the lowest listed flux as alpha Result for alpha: 46.8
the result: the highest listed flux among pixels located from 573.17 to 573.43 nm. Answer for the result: 42.9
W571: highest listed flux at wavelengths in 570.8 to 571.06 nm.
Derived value 39.8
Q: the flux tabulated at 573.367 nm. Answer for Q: 42.9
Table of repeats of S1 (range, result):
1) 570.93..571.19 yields 37.2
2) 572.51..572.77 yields 47.5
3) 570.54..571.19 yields 37.6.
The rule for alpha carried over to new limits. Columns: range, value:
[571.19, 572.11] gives 34.7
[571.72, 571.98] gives 40.6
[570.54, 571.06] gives 33.3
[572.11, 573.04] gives 37.4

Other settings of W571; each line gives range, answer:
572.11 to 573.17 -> 49.4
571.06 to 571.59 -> 46.8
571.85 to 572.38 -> 40.7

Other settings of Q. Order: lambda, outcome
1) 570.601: 42.1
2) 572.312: 39.3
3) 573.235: 40.5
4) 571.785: 40.6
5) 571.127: 34.5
